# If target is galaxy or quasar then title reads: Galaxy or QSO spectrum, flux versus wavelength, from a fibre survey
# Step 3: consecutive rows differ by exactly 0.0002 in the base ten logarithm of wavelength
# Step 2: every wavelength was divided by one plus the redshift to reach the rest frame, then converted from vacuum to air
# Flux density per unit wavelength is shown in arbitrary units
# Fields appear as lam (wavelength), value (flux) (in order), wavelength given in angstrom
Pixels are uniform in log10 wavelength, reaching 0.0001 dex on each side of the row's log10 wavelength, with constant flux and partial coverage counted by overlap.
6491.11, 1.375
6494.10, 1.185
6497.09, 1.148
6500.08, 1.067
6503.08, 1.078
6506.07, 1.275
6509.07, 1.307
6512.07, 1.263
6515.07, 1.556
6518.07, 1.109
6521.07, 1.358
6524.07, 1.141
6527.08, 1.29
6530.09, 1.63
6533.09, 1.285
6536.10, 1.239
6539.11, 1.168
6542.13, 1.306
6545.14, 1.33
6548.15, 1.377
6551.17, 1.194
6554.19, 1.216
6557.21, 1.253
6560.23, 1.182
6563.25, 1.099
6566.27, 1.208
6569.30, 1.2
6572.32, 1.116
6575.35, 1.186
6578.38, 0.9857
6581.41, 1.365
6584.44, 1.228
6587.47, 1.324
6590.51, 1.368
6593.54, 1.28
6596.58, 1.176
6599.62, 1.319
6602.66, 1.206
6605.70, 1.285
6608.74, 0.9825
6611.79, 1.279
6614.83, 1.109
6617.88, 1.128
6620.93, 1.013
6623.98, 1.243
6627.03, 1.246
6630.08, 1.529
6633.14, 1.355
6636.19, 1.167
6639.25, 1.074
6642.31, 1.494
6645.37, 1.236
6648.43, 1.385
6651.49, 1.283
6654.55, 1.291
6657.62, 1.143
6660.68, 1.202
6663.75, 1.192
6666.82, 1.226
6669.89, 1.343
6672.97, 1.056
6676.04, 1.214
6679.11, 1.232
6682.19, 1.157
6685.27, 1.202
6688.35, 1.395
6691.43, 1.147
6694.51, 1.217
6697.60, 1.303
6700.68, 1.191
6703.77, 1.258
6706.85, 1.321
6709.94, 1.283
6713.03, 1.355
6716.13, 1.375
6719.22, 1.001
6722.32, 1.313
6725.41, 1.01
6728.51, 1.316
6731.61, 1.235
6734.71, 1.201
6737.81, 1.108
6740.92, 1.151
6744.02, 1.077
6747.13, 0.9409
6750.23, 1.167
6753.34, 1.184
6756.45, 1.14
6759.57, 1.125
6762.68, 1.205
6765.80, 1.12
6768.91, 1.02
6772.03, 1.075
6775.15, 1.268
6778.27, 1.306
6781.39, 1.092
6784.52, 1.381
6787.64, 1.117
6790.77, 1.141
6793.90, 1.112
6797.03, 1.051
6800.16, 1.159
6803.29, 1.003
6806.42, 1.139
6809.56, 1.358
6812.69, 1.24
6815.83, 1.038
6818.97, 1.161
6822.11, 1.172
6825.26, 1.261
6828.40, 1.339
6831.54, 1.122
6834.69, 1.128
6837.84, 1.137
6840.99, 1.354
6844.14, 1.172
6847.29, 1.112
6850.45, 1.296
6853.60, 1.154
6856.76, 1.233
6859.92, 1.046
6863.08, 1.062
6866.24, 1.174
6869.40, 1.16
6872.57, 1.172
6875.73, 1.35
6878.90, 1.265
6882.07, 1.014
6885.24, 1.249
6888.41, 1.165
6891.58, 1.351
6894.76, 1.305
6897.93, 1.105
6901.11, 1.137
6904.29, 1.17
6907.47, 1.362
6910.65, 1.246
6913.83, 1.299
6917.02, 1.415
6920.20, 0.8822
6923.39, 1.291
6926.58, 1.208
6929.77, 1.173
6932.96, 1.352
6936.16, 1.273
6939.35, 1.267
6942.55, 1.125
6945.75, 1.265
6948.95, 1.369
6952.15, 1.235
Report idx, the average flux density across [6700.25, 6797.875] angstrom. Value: 1.18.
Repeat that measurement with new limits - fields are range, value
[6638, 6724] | 1.25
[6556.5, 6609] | 1.21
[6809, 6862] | 1.19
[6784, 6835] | 1.17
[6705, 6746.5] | 1.21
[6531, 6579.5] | 1.22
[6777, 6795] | 1.19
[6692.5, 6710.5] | 1.26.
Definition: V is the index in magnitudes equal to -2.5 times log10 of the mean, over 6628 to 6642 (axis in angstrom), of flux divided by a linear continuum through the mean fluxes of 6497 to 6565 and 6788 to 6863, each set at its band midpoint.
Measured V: -0.06 mag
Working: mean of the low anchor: 1.26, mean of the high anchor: 1.17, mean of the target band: 1.3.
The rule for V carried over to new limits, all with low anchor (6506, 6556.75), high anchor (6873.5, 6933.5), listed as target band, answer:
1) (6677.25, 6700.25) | 0.03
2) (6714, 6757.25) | 0.09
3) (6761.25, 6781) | 0.08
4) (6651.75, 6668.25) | 0.05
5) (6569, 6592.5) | 0.05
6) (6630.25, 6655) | -0.02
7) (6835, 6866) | 0.06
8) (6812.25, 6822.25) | 0.09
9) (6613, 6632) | 0.06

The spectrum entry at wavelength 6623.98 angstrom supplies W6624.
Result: 1.243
